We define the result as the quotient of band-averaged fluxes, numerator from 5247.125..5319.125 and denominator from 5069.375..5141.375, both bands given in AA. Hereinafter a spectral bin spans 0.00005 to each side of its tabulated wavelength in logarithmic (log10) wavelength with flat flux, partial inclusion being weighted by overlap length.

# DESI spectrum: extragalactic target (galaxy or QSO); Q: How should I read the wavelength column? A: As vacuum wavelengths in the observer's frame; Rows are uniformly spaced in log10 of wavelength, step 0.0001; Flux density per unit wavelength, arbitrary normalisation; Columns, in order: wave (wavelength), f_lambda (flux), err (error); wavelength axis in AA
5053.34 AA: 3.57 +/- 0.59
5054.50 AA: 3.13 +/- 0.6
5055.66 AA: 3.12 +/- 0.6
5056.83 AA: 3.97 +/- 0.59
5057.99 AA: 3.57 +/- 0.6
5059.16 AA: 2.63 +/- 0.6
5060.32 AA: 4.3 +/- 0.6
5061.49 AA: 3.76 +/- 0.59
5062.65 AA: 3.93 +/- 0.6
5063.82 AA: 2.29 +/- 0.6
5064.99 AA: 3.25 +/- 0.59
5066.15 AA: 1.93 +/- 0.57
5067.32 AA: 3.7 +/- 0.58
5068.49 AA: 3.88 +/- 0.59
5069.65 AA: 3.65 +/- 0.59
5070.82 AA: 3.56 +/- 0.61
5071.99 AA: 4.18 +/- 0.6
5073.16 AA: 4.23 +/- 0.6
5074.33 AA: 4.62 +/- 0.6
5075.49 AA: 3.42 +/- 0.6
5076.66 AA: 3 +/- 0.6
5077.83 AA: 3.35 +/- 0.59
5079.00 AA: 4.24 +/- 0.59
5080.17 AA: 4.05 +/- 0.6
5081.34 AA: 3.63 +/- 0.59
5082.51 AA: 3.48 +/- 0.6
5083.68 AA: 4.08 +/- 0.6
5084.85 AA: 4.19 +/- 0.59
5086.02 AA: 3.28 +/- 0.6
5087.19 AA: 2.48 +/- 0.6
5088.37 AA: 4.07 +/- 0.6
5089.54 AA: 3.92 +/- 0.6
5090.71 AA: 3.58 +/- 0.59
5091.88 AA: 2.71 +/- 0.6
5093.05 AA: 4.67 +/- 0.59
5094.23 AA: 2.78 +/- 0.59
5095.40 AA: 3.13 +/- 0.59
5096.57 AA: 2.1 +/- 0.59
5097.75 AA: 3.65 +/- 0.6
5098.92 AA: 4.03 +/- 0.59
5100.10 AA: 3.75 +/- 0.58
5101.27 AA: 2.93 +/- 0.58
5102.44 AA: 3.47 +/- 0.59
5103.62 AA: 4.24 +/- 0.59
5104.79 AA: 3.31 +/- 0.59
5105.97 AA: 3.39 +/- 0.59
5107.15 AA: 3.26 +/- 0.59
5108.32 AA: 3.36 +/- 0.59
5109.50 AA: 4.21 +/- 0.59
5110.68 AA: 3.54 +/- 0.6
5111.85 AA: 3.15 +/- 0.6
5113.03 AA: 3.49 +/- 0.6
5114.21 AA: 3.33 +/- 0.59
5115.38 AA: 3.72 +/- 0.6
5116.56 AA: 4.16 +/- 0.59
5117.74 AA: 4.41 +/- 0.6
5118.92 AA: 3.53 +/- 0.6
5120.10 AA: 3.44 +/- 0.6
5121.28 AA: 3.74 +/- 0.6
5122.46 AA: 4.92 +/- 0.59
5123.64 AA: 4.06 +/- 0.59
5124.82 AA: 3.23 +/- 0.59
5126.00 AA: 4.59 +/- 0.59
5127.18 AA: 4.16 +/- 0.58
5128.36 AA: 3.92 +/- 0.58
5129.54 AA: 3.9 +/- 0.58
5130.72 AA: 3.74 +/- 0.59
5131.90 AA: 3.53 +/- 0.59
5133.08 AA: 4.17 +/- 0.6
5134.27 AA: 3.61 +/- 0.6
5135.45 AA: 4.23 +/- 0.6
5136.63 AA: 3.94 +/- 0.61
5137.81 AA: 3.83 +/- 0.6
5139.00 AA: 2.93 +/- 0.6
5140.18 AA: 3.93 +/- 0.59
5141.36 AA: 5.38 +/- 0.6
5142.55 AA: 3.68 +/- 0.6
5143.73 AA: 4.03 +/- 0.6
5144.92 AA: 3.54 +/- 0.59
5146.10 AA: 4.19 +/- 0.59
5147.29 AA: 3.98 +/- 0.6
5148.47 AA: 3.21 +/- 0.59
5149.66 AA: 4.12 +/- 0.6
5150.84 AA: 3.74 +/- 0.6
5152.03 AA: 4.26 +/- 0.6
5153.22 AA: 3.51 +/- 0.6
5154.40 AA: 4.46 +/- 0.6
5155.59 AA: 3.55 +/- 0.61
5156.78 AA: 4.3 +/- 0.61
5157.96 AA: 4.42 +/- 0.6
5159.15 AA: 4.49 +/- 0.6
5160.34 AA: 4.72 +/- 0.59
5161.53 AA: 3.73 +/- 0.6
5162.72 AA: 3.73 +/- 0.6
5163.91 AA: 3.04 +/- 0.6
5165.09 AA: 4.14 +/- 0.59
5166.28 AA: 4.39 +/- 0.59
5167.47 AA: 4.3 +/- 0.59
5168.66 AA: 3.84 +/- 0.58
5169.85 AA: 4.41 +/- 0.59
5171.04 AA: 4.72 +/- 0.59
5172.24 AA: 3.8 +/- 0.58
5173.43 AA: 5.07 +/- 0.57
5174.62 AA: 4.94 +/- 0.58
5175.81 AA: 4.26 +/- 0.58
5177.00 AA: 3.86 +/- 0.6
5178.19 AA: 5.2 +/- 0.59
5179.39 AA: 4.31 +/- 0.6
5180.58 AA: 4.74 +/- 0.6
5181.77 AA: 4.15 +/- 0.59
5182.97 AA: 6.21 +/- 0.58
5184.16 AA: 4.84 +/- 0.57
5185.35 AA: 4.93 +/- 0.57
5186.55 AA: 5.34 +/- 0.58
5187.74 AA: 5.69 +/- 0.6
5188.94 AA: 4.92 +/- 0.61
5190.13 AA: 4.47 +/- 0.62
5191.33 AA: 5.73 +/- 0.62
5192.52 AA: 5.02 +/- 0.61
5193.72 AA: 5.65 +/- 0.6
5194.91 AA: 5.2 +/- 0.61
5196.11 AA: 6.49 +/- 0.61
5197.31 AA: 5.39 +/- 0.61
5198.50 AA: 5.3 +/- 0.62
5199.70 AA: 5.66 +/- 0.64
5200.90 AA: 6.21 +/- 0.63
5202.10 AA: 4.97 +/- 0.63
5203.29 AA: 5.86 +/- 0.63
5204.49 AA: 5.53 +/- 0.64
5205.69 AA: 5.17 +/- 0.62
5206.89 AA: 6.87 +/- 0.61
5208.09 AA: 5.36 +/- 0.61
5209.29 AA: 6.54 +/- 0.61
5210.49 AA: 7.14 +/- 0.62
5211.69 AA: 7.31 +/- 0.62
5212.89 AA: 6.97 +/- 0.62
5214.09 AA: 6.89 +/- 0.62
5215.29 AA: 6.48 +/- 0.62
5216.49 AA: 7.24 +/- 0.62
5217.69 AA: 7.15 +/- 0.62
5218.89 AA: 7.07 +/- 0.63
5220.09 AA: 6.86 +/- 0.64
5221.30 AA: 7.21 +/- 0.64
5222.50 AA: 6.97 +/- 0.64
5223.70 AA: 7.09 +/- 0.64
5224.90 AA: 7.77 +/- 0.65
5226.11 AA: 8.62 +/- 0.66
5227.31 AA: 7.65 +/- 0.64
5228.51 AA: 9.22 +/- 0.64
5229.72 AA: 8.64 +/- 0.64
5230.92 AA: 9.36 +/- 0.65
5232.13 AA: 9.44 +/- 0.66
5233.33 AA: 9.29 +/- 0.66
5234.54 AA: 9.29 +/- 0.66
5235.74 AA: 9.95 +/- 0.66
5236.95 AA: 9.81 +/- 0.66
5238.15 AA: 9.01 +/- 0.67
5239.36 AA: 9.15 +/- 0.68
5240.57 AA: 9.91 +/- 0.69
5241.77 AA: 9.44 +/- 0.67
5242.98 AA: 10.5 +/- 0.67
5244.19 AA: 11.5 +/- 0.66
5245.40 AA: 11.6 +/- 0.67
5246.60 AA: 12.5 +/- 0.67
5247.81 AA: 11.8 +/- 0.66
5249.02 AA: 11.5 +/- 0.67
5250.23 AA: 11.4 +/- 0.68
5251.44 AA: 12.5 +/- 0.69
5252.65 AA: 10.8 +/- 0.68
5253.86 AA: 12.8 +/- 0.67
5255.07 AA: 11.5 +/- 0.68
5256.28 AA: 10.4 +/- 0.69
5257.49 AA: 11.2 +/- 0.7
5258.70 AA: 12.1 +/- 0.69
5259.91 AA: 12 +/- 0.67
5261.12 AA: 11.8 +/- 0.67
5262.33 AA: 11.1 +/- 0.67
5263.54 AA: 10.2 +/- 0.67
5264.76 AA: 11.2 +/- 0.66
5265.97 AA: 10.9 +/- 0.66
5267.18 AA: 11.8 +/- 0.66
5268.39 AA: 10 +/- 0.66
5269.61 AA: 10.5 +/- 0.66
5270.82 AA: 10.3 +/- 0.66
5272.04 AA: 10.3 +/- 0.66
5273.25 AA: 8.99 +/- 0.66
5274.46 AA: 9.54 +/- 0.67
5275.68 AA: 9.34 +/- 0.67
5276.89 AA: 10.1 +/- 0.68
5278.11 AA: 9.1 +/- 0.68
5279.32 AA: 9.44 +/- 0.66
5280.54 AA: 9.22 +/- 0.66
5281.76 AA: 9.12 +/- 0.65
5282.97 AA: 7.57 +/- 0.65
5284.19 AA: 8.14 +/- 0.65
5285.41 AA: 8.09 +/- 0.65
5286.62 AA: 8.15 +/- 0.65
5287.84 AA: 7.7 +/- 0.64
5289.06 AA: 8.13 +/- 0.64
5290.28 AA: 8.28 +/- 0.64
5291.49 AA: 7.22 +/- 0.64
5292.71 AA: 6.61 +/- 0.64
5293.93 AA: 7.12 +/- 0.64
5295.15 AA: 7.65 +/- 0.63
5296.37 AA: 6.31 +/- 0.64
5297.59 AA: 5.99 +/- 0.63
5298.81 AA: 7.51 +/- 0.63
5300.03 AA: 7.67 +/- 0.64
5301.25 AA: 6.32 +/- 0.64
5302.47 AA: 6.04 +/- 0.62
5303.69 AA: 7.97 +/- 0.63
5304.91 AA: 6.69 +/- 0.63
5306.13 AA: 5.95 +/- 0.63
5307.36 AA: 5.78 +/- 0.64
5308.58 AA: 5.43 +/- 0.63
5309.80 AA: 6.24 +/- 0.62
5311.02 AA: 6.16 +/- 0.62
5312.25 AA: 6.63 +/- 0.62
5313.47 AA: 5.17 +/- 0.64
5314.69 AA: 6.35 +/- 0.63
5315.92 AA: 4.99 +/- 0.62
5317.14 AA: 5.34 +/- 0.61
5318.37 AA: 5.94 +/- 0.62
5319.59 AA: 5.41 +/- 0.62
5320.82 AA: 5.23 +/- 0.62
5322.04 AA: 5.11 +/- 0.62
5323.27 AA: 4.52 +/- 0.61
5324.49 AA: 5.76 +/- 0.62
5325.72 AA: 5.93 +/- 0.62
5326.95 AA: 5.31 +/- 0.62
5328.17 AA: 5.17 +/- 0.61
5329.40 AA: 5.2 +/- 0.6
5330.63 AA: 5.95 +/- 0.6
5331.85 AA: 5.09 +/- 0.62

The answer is 2.3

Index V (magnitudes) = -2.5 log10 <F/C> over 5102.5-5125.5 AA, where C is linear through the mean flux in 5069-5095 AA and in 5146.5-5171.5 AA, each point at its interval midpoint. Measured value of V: 0.04 mag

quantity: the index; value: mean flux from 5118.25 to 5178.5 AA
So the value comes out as 4.04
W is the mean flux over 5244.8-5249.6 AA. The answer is 11.9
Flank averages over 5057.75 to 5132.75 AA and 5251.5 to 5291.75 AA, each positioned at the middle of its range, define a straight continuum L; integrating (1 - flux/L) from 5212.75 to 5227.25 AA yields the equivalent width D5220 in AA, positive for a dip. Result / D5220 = 1.6 AA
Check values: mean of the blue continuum 3.62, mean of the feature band 7.22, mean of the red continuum 9.97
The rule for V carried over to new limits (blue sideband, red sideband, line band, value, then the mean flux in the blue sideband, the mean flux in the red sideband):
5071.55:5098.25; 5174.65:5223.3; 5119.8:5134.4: 0.12 mag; 3.6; 5.78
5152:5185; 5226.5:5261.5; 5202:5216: 0.21 mag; 4.34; 10.5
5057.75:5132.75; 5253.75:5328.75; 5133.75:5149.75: 0.19 mag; 3.62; 8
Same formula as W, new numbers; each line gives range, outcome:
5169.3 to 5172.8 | 4.3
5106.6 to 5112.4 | 3.51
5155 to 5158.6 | 4.1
